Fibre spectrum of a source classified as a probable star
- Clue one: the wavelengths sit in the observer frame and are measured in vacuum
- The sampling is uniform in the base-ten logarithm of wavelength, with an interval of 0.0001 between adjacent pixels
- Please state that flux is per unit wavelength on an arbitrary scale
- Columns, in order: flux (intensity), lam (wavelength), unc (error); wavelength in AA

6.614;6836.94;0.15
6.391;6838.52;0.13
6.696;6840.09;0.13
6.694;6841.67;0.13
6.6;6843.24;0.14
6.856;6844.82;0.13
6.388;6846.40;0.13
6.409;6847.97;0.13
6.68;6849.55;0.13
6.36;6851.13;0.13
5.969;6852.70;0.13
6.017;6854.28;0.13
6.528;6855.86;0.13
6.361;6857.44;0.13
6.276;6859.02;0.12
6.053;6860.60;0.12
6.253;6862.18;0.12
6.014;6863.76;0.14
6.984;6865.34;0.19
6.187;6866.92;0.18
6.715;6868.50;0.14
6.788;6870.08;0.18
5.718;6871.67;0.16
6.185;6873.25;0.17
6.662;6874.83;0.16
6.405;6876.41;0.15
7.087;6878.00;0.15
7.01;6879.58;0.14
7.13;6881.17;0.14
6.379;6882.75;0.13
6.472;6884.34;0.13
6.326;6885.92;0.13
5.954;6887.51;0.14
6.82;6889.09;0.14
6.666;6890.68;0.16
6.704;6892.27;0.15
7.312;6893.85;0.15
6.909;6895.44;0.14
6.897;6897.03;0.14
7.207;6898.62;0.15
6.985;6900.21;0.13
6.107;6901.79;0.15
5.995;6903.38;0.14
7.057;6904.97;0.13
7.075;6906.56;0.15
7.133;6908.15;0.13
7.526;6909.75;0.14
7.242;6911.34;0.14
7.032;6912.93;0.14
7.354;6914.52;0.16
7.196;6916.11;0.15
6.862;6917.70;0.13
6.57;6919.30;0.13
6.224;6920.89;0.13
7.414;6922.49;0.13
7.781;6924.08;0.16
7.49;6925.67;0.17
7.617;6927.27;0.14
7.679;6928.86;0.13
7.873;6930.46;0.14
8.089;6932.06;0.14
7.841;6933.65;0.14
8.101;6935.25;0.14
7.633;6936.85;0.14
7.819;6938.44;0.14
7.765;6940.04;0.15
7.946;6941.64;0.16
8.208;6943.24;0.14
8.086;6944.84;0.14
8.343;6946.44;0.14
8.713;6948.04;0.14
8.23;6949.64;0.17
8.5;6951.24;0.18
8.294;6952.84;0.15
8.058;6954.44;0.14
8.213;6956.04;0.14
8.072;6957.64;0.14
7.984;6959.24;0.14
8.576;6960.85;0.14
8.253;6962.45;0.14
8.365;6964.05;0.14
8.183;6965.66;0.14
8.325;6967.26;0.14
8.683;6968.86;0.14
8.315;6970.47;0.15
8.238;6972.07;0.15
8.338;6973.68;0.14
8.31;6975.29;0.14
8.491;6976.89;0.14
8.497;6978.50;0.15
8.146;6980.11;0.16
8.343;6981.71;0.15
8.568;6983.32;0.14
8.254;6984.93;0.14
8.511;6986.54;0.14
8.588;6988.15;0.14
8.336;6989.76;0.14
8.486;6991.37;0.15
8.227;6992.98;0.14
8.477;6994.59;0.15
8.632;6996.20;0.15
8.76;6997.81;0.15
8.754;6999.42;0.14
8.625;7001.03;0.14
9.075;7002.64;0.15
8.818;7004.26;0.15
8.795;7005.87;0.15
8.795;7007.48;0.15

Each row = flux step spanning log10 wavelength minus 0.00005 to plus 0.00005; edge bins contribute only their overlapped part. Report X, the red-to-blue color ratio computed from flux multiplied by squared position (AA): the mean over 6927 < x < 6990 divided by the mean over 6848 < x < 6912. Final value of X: 1.3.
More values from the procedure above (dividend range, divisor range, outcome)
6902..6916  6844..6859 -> 1.12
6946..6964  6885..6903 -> 1.26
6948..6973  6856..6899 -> 1.29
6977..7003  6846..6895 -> 1.36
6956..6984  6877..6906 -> 1.27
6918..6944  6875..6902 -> 1.14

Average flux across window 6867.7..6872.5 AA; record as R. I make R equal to 6.4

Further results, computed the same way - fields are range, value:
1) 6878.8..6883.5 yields 6.84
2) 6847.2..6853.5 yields 6.35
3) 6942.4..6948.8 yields 8.33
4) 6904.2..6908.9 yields 7.09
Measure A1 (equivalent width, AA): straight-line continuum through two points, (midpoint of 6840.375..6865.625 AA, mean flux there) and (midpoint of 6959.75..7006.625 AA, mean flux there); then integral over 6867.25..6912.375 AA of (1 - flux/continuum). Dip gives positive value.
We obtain 1.7 AA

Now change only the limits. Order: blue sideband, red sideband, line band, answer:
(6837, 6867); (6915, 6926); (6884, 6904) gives 0.48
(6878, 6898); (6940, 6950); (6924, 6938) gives 0.10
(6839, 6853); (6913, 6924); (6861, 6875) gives 0.65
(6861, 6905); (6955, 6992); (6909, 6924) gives 0.33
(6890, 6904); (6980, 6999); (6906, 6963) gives -2.19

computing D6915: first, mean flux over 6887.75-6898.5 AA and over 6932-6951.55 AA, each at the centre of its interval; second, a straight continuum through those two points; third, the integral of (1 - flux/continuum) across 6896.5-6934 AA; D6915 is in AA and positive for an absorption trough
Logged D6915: 1.3 AA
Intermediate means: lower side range 6.86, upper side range 8.09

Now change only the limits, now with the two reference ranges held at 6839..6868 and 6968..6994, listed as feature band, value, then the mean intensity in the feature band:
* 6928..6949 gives -0.7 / 8.01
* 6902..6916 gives 0.5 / 7.02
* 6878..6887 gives 0.2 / 6.68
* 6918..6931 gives 0.4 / 7.3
